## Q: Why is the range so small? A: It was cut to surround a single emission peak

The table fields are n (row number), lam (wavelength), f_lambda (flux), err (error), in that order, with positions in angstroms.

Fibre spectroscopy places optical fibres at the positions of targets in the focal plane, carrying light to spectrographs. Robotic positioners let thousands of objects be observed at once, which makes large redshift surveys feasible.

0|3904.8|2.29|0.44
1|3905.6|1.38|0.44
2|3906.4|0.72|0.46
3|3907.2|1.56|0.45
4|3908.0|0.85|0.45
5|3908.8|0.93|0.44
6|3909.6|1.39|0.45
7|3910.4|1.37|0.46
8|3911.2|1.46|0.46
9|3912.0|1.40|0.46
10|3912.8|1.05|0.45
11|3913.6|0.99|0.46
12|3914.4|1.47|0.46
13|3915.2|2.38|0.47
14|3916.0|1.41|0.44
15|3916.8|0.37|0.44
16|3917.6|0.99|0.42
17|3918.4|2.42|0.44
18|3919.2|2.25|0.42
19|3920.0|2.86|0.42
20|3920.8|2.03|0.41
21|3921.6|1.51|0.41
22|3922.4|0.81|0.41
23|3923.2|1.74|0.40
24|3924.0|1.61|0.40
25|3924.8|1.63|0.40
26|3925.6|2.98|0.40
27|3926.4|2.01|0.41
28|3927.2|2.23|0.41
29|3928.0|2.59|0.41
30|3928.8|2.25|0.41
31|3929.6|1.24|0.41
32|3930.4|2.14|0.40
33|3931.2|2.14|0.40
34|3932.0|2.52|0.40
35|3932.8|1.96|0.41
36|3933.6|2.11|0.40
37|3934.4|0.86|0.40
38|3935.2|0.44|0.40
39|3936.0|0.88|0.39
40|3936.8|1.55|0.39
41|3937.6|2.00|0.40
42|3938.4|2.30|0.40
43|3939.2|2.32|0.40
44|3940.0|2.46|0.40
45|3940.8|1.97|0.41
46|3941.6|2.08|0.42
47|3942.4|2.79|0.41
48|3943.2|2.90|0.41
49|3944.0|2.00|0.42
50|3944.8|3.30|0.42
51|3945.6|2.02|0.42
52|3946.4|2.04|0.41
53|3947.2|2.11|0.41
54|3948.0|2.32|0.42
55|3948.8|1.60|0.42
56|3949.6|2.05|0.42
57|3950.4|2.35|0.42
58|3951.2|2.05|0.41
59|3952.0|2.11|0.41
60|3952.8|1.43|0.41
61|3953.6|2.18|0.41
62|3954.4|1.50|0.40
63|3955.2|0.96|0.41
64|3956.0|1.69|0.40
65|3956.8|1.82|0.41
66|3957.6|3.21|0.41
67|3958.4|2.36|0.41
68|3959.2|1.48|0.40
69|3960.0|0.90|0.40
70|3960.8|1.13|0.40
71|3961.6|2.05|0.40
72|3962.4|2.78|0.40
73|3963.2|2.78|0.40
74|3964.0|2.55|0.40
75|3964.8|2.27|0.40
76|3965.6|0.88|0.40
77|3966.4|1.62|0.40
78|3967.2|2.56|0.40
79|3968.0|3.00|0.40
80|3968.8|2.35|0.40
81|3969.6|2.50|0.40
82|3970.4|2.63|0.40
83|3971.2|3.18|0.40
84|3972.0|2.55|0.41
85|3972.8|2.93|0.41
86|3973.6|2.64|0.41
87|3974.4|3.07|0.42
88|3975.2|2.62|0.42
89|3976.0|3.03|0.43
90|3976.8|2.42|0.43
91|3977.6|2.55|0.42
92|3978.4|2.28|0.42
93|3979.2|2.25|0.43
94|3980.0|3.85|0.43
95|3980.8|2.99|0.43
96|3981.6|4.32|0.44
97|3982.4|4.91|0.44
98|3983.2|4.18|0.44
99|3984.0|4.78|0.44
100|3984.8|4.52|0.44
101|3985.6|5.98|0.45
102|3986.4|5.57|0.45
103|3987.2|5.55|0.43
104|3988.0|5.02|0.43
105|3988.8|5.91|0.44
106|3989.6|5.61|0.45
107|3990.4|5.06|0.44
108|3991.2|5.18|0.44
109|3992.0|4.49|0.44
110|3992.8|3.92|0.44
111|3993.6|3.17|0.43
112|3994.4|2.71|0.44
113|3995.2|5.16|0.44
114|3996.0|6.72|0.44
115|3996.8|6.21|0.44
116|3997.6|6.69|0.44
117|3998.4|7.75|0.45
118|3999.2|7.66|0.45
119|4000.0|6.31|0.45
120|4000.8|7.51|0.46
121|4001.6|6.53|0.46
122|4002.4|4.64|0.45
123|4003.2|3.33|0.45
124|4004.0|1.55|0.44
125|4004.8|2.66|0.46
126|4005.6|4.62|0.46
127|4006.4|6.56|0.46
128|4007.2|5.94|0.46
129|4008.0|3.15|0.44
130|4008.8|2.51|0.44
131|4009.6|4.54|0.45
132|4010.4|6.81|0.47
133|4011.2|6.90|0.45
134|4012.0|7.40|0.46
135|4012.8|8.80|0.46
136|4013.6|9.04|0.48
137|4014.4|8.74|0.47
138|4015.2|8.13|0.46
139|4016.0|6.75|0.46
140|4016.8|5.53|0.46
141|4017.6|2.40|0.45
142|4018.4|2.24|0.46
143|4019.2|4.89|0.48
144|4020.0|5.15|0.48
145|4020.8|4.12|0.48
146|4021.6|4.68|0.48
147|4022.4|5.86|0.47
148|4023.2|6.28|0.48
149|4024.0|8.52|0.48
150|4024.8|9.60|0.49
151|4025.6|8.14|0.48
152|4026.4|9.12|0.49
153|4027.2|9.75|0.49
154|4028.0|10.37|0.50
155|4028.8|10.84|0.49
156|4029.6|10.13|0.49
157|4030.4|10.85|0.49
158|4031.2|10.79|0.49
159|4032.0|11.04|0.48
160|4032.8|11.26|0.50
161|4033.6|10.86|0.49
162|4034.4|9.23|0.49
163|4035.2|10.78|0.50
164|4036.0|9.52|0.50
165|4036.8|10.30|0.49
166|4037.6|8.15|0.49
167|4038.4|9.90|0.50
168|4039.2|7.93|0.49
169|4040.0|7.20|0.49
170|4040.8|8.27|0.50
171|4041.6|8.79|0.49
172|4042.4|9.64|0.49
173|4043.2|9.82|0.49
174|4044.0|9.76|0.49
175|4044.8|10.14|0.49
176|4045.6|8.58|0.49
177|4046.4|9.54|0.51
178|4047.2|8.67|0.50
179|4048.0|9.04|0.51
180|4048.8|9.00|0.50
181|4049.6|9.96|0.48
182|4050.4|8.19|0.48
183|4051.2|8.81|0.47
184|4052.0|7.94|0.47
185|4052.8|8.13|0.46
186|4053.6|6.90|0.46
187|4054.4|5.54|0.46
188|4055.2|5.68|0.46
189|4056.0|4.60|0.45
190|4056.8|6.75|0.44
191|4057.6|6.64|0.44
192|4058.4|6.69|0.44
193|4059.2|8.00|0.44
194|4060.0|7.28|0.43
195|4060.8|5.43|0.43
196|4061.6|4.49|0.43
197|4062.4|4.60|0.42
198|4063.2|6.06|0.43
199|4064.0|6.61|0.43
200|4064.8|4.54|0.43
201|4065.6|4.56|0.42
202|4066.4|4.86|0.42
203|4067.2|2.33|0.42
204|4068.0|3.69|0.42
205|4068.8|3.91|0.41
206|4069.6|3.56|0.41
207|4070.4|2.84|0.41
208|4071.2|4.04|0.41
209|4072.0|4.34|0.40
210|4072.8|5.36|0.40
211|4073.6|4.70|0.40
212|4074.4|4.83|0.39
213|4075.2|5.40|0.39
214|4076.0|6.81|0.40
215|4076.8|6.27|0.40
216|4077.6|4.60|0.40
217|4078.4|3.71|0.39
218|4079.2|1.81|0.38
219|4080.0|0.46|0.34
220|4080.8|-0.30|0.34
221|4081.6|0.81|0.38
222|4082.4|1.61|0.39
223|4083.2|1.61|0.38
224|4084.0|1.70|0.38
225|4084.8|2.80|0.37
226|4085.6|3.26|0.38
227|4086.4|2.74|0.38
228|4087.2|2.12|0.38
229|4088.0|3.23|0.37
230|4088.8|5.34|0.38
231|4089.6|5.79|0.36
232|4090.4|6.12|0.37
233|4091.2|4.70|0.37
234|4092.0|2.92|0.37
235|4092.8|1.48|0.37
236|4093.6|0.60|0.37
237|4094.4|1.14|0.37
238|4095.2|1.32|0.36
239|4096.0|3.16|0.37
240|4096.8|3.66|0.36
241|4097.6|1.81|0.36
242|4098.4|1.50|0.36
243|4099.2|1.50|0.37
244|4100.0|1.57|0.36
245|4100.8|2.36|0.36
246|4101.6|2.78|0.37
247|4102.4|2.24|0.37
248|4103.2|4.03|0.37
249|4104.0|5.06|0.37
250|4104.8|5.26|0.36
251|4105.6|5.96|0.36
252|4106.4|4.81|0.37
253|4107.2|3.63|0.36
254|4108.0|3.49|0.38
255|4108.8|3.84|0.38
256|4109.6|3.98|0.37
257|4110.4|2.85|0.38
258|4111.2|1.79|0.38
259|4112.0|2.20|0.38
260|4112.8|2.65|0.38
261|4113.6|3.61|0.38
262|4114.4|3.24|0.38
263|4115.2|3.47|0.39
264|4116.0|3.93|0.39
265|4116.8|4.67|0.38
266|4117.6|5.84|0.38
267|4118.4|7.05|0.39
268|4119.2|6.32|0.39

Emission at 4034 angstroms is Lyman alpha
